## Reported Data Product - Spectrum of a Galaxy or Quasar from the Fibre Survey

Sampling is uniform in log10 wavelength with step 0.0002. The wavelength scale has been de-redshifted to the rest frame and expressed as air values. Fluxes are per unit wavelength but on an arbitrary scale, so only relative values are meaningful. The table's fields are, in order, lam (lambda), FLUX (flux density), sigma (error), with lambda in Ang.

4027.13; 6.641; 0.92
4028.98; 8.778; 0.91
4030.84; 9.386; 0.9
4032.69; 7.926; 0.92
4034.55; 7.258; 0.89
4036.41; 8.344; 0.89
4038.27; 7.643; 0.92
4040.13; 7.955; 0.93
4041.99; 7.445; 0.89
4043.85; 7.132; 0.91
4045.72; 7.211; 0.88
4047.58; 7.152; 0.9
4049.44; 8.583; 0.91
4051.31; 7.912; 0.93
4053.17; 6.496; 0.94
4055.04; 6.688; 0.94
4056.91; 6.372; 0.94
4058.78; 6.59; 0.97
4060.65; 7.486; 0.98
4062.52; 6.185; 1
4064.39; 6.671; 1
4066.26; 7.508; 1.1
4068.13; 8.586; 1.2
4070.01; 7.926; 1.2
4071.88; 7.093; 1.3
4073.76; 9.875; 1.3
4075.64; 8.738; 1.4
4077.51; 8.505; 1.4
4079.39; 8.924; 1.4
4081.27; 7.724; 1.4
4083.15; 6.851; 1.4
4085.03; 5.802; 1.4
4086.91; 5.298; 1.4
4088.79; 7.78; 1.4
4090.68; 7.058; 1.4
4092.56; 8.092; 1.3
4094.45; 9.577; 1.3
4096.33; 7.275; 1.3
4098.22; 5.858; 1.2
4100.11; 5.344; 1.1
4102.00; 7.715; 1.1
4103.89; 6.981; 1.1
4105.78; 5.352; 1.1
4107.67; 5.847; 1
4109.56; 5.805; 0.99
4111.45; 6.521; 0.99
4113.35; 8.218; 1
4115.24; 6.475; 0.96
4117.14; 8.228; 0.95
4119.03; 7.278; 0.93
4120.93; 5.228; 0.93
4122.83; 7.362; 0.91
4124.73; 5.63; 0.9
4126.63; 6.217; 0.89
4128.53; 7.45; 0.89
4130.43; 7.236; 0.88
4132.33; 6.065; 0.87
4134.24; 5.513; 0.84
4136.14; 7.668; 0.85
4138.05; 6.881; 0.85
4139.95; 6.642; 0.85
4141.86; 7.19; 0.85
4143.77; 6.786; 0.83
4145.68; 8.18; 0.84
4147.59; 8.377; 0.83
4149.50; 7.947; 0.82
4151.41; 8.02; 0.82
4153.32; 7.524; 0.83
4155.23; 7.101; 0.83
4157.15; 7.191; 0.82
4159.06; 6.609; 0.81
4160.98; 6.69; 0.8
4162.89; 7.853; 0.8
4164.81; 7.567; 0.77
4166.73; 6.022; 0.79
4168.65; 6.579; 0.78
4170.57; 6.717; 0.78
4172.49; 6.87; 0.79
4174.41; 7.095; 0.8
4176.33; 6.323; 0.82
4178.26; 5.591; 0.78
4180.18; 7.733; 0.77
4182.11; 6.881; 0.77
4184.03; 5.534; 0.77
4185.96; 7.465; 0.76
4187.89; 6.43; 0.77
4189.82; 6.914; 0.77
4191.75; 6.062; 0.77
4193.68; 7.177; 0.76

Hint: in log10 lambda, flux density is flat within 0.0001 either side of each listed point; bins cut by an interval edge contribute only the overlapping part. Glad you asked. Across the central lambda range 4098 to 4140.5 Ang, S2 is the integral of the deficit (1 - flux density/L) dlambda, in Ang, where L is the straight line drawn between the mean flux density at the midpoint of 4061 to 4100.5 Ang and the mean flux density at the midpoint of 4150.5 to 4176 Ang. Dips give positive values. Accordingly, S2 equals 4.0 Ang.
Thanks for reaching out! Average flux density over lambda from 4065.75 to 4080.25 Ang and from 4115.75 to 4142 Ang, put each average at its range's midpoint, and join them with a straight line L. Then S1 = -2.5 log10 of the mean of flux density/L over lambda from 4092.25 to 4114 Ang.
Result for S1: 0.11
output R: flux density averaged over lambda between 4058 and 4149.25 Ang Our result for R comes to 7.12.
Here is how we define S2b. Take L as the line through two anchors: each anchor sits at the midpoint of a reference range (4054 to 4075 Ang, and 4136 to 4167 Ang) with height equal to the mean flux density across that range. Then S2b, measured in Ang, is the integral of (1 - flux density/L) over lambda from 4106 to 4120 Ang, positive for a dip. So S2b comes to 1.0 Ang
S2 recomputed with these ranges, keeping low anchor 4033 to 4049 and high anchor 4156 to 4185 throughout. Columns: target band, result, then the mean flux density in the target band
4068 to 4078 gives -1.46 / 8.44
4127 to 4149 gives -0.42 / 7.08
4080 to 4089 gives 0.75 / 6.69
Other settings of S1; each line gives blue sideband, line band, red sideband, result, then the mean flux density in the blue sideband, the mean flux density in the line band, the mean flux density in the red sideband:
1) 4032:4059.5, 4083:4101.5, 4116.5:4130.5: 0.02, 7.38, 6.91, 6.77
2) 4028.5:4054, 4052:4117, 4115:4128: 0.00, 7.79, 7.17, 6.66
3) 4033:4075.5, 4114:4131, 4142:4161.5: 0.10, 7.49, 6.81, 7.45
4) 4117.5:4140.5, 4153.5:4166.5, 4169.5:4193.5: -0.08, 6.64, 7.13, 6.65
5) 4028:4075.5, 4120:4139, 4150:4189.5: 0.10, 7.63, 6.53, 6.9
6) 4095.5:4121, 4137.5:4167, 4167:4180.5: -0.11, 6.62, 7.32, 6.62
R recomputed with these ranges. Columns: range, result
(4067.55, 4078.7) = 8.46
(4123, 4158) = 7.1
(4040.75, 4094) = 7.44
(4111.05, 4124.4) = 7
